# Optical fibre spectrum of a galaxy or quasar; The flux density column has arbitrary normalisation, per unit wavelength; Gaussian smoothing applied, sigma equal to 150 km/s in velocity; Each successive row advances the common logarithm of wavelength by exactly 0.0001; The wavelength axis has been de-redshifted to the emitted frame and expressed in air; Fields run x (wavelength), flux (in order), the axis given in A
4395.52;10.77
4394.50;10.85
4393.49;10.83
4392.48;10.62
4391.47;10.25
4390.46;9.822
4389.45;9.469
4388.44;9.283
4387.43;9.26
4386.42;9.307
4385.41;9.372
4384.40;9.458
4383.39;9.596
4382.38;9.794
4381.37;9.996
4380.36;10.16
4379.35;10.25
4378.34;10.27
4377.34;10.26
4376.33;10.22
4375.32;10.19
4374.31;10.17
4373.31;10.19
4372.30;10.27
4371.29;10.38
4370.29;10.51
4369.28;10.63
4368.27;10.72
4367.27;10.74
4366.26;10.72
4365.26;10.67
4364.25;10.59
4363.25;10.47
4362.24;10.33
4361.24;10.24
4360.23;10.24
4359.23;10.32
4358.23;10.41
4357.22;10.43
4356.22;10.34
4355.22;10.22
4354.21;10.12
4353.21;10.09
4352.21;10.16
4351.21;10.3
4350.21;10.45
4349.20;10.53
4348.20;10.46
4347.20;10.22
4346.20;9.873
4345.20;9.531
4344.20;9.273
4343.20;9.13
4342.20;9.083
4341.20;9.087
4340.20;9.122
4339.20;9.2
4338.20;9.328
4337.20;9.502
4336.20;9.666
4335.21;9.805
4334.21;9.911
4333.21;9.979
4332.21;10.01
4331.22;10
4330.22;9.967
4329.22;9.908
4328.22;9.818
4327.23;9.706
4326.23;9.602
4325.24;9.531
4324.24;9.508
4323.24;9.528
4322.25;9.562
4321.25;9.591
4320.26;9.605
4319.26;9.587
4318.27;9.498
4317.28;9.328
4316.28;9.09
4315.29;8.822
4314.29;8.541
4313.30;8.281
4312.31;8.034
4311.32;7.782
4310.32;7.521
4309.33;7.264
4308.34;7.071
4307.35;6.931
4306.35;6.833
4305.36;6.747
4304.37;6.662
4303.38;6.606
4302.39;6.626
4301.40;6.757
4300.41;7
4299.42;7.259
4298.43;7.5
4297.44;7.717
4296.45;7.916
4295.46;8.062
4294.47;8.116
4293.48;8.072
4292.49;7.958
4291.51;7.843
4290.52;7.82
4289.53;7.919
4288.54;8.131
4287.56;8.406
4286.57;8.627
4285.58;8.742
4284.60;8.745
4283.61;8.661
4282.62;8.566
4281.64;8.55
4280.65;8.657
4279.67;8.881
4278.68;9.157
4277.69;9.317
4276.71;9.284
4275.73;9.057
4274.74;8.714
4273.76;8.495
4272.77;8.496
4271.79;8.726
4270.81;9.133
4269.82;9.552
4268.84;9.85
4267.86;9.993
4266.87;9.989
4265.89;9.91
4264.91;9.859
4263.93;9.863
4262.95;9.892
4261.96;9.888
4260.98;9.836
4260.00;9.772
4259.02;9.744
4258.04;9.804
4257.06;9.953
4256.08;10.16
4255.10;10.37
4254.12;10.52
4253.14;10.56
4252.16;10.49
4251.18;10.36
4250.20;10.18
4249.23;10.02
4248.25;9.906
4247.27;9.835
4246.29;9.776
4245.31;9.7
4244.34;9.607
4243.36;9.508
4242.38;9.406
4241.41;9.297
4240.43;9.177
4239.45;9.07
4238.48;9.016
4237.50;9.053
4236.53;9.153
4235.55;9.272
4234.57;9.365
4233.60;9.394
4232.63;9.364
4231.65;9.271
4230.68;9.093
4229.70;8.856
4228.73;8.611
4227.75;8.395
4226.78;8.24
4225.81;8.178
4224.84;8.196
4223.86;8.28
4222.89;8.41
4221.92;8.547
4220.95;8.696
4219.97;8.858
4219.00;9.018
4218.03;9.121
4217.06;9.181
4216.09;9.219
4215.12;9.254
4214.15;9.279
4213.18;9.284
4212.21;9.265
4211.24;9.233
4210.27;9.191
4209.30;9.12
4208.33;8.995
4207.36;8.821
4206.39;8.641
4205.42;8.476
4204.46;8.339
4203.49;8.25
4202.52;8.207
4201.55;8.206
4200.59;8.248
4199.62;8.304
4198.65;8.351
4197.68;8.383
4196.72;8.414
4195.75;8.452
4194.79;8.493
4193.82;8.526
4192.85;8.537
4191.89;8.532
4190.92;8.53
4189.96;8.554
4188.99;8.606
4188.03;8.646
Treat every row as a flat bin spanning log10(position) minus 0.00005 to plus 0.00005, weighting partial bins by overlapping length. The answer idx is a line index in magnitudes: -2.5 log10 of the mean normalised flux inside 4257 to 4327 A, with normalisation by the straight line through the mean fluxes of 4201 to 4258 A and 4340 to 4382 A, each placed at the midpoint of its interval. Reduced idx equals 0.12 mag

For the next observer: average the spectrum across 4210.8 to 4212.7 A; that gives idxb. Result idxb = 9.25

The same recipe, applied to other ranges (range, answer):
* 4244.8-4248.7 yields 9.8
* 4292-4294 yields 8.02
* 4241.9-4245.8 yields 9.56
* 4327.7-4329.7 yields 9.88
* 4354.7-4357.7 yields 10.3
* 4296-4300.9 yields 7.47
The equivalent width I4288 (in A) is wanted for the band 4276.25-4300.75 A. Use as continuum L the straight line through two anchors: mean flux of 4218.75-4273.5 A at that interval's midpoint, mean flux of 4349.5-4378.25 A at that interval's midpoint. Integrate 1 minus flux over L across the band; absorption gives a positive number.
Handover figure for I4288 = 3.7 A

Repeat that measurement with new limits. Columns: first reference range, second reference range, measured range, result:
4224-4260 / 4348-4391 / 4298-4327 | 4.94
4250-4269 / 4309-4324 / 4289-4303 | 2.52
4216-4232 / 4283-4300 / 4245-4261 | -3.10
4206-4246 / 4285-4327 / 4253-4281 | -3.19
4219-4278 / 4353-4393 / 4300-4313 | 3.55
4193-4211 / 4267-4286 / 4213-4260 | -3.17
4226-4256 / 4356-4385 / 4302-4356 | 4.88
